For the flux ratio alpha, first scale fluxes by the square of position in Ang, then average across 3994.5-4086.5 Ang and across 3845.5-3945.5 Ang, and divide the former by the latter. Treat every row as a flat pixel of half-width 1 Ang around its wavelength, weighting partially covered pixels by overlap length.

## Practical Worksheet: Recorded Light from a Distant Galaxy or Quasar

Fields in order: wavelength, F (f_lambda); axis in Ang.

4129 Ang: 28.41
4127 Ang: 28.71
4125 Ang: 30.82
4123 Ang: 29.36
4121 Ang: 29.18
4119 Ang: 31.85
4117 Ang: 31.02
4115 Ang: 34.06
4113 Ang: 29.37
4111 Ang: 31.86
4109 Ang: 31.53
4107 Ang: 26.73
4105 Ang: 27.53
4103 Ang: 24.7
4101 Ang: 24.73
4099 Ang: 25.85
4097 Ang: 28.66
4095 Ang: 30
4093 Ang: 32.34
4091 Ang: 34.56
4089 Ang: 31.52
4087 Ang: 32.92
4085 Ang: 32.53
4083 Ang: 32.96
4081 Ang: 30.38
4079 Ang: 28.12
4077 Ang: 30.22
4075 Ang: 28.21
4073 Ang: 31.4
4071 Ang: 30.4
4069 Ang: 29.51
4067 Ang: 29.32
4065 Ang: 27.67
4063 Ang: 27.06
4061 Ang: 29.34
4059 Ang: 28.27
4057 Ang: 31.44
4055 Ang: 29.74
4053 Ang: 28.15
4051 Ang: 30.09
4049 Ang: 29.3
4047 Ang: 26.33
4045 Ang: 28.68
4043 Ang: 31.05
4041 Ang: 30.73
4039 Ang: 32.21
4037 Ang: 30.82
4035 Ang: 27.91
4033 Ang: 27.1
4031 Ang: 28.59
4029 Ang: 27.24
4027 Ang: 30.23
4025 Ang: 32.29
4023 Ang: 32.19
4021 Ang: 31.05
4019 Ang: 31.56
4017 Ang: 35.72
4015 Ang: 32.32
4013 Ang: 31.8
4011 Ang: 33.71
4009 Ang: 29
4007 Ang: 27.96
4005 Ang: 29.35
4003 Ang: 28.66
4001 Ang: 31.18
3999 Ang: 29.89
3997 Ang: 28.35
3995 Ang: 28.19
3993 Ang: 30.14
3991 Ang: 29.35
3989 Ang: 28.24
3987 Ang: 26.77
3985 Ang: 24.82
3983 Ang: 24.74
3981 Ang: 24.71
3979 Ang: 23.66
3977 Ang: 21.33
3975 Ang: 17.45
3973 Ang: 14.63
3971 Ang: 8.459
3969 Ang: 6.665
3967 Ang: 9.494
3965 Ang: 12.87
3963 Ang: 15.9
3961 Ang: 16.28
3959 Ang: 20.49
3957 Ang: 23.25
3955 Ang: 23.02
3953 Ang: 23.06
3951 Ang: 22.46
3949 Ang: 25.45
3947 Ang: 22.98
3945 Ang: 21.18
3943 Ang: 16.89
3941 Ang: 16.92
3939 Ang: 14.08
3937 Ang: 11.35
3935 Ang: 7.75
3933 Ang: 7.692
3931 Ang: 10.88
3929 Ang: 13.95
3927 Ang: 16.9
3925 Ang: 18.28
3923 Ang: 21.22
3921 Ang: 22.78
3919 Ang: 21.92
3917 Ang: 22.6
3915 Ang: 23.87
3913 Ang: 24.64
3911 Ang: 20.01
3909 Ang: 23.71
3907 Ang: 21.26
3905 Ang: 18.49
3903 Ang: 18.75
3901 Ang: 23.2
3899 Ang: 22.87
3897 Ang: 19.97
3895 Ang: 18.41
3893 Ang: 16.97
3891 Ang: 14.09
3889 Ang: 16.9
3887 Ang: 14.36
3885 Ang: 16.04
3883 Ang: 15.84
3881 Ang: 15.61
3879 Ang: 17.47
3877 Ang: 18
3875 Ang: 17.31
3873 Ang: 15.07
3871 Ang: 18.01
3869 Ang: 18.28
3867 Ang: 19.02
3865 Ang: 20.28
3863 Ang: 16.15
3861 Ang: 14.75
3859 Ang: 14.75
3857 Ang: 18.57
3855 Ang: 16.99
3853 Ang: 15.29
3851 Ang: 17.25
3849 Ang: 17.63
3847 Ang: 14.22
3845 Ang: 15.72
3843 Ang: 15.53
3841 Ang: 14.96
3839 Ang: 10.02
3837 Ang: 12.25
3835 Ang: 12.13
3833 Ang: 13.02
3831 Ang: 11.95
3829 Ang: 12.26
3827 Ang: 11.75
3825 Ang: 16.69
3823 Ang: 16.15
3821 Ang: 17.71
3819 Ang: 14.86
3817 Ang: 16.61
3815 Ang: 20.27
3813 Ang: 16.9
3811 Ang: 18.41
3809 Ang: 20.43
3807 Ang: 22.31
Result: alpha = 1.8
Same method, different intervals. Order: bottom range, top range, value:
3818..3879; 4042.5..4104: 2.12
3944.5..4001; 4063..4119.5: 1.46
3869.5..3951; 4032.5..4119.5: 1.78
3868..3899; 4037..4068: 1.88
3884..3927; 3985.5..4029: 1.60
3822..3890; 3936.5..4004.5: 1.46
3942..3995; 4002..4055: 1.50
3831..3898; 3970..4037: 1.85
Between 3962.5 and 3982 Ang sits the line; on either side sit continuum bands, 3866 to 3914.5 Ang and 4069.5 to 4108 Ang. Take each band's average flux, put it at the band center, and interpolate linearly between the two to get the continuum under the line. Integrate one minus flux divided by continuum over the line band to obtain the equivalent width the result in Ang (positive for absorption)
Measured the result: 6.5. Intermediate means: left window 18.6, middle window 15.5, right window 29.7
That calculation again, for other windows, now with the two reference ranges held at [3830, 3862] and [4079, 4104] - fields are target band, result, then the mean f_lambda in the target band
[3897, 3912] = -2.27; 21.1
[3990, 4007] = -3.58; 29.3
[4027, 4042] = -1.60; 29.3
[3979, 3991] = -1.33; 26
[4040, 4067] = -1.41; 29.1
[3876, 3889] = 0.52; 16.3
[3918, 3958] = 4.64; 18.1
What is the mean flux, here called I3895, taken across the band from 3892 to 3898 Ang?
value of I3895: 18.4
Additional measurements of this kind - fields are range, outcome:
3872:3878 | 16.8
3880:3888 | 15.5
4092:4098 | 30.3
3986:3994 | 28.6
